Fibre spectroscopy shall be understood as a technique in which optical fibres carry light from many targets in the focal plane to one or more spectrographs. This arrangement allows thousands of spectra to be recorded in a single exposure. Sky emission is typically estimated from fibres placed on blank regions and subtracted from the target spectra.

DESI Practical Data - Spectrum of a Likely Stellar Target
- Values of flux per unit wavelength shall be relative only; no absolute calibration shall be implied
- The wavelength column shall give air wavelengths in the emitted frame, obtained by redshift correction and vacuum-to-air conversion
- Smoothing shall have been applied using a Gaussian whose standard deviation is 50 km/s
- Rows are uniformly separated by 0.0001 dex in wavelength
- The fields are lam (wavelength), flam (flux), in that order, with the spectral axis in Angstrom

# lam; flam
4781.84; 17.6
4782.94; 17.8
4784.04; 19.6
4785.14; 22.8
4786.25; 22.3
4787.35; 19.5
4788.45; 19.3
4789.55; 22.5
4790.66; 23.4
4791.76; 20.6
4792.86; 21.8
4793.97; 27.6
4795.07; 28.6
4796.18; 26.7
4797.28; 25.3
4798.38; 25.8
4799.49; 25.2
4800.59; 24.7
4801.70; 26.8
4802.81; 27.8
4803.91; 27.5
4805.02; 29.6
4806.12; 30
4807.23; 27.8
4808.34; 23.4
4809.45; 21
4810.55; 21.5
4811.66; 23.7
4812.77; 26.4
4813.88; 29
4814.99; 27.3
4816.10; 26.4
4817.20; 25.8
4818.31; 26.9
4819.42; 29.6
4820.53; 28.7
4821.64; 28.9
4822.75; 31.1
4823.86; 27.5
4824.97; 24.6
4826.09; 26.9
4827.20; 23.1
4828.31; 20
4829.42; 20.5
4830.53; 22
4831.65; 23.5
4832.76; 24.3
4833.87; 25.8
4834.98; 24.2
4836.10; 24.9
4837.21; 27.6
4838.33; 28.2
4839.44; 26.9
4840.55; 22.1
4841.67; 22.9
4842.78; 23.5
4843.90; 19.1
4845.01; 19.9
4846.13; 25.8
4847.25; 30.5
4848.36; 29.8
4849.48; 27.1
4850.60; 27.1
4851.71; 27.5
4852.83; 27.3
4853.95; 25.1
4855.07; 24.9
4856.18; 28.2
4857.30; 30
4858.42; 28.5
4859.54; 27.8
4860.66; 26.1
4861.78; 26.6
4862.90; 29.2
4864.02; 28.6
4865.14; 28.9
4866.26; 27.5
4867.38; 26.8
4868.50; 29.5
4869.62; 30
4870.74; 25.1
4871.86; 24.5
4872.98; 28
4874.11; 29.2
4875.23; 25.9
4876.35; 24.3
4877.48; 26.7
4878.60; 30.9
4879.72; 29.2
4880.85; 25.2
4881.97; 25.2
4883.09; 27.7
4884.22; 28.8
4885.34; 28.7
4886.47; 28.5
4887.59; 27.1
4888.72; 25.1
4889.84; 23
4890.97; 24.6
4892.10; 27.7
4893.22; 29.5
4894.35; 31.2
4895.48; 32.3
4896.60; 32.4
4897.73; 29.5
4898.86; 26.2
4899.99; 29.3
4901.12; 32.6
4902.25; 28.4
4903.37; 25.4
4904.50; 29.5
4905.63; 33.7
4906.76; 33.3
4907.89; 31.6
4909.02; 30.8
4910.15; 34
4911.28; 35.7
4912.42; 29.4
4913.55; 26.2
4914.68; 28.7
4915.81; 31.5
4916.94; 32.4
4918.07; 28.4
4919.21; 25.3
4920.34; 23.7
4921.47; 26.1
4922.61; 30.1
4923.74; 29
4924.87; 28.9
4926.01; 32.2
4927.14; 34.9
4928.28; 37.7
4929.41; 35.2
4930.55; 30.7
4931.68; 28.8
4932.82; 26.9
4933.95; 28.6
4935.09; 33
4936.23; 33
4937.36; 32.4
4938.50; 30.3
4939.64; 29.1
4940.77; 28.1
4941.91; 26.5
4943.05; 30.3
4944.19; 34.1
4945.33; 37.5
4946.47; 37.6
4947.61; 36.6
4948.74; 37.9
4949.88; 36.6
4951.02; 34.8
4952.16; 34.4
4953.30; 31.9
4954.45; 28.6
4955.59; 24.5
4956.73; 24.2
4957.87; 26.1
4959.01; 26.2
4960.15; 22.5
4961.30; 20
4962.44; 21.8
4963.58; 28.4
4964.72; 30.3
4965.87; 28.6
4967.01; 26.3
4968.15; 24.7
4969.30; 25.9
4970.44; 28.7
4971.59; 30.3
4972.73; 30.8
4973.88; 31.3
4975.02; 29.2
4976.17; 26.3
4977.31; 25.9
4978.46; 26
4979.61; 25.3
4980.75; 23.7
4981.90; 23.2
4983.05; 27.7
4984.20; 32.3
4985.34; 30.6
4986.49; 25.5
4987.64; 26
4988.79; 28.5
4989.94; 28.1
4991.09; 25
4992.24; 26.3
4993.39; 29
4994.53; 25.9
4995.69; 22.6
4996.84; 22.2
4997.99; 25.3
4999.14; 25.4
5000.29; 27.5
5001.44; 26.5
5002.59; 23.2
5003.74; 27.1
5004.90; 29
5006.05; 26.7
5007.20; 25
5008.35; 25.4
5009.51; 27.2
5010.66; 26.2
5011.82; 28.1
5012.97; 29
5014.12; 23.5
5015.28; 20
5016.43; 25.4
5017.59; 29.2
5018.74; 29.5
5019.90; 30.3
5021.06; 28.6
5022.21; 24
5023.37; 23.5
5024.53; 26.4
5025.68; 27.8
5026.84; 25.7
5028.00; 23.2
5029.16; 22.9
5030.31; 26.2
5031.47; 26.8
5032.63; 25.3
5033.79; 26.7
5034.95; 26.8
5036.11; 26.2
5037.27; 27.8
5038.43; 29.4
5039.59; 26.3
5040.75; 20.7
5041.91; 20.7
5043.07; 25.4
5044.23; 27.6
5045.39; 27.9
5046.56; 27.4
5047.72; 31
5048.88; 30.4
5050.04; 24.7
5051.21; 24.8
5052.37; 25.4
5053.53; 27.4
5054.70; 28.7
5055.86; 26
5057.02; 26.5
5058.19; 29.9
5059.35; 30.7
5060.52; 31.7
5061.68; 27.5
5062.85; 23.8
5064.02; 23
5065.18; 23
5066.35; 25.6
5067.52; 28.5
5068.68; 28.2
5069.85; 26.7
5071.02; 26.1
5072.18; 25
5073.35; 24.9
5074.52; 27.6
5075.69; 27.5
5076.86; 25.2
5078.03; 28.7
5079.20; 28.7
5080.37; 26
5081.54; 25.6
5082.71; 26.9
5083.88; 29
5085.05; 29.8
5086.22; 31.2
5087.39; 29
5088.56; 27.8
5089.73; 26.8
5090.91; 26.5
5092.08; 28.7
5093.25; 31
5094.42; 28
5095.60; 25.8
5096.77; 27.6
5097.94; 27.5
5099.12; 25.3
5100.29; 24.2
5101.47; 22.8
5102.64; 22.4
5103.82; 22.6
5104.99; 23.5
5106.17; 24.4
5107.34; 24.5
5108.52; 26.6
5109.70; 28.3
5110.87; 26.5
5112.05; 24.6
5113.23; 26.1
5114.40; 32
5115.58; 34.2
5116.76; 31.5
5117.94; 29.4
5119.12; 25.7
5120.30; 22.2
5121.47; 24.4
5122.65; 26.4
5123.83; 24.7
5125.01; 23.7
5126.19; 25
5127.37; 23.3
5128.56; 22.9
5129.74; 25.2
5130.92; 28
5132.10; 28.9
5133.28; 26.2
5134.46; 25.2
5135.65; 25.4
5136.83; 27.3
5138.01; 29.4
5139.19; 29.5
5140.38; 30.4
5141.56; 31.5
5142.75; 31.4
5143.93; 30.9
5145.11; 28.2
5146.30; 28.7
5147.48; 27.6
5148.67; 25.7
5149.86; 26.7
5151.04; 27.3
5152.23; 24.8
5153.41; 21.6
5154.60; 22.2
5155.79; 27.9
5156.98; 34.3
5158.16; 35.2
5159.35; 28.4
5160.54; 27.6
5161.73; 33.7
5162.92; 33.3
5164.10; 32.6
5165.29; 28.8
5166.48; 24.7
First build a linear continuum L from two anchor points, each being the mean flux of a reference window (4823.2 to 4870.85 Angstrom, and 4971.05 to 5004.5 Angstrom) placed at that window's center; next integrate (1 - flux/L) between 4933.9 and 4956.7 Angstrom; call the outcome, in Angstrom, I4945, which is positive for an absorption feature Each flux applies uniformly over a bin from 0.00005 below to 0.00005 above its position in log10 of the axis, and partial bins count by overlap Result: -4.8 Angstrom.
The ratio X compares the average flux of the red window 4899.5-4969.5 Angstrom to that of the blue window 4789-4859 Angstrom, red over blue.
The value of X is 1.17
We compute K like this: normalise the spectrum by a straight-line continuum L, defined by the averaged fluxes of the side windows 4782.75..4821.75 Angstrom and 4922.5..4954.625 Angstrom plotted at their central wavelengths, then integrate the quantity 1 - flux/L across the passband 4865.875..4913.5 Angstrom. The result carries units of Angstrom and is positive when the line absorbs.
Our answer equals 1.8 Angstrom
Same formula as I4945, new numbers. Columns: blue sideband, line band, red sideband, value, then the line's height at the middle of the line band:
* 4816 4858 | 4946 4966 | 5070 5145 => -2.44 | 26.3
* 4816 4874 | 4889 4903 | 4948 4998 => -1.04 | 26.8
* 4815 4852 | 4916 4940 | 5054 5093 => -3.74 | 26.3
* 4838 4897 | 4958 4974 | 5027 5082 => 0.05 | 26.8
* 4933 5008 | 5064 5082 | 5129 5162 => 1.14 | 28.2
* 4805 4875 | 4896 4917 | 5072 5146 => -3.26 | 26.4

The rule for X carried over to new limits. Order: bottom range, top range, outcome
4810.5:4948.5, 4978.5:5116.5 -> 0.94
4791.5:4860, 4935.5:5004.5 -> 1.09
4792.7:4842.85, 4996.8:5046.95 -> 1.01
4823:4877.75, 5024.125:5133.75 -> 1.02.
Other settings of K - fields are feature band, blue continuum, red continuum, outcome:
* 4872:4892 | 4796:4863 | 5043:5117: -0.54 Angstrom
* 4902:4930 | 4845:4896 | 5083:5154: -3.19 Angstrom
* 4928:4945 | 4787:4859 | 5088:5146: -3.21 Angstrom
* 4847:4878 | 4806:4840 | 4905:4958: 0.16 Angstrom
